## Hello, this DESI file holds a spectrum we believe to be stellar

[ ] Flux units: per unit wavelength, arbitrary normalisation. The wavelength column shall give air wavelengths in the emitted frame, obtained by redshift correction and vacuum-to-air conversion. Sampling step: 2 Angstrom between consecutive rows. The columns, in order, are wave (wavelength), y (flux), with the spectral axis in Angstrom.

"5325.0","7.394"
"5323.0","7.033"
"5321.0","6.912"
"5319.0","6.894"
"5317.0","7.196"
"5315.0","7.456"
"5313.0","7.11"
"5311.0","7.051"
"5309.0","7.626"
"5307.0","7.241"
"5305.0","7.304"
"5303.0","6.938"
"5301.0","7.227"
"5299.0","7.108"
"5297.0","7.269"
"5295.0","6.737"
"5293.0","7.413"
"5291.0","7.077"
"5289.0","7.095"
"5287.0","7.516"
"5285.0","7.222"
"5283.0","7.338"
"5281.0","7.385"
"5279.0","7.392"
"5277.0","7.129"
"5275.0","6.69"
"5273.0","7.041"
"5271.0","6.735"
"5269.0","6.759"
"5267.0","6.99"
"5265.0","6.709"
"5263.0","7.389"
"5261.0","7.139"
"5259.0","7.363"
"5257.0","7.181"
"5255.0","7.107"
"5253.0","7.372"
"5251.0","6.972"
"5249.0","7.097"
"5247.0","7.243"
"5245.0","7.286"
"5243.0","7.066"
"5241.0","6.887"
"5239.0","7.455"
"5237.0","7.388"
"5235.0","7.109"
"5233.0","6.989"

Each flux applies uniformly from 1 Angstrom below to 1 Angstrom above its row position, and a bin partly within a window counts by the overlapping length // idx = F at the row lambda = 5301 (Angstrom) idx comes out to 7.227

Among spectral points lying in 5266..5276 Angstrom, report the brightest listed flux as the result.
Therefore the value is 7.041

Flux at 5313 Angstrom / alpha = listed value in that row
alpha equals 7.11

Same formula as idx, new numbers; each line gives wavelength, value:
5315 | 7.456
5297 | 7.269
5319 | 6.894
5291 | 7.077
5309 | 7.626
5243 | 7.066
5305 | 7.304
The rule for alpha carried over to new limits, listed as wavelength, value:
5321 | 6.912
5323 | 7.033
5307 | 7.241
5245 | 7.286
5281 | 7.385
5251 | 6.972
